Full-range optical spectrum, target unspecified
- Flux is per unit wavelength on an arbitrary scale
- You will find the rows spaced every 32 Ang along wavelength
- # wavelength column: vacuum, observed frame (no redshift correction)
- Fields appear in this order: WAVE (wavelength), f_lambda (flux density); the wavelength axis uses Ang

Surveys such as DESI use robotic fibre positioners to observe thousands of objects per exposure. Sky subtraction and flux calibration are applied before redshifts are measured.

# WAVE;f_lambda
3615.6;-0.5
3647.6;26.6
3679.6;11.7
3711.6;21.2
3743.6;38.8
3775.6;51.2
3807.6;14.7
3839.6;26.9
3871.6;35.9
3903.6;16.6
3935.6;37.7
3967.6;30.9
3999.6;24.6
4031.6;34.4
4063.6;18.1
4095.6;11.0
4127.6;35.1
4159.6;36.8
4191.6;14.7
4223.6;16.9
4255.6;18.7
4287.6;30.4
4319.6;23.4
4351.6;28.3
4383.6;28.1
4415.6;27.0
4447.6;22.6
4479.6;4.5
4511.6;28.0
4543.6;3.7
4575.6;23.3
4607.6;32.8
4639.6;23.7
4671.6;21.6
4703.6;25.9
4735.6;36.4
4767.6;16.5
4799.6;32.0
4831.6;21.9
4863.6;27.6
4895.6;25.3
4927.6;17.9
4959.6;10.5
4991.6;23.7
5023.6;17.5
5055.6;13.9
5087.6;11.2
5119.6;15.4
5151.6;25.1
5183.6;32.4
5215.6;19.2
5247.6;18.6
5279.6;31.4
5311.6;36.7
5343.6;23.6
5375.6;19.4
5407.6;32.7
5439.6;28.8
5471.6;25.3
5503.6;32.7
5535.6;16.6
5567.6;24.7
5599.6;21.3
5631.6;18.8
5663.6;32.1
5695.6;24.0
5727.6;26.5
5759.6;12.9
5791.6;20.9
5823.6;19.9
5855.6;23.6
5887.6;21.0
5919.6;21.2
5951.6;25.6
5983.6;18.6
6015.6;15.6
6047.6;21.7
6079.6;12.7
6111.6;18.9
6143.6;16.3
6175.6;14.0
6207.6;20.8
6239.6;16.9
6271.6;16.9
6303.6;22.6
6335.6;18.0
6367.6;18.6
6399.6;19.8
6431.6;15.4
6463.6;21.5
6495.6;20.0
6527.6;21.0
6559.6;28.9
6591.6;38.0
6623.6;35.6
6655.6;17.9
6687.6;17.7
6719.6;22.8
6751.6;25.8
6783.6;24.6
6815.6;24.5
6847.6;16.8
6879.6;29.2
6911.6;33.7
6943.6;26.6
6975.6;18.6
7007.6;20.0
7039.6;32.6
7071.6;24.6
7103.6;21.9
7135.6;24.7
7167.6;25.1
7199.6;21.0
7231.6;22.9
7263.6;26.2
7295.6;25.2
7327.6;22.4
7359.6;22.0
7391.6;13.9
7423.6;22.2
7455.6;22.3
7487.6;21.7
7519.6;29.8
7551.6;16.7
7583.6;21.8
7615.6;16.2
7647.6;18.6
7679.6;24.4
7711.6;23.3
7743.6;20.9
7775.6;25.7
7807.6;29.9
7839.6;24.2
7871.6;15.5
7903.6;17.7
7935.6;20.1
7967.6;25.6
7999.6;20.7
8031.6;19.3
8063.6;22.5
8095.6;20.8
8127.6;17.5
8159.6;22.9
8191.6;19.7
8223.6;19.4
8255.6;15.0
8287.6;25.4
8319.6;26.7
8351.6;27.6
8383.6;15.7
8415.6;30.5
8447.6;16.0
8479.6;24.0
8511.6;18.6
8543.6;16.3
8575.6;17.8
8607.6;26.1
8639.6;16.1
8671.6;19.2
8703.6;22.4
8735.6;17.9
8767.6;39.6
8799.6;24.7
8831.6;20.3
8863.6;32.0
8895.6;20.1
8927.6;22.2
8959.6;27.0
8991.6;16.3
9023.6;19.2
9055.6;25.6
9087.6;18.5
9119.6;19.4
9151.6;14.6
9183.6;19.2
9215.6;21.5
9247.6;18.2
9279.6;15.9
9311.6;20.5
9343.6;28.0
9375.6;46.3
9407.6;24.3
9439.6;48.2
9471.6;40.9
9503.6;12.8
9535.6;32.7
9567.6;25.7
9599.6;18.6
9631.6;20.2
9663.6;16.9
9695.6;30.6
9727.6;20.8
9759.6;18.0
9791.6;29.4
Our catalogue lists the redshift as 0.77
